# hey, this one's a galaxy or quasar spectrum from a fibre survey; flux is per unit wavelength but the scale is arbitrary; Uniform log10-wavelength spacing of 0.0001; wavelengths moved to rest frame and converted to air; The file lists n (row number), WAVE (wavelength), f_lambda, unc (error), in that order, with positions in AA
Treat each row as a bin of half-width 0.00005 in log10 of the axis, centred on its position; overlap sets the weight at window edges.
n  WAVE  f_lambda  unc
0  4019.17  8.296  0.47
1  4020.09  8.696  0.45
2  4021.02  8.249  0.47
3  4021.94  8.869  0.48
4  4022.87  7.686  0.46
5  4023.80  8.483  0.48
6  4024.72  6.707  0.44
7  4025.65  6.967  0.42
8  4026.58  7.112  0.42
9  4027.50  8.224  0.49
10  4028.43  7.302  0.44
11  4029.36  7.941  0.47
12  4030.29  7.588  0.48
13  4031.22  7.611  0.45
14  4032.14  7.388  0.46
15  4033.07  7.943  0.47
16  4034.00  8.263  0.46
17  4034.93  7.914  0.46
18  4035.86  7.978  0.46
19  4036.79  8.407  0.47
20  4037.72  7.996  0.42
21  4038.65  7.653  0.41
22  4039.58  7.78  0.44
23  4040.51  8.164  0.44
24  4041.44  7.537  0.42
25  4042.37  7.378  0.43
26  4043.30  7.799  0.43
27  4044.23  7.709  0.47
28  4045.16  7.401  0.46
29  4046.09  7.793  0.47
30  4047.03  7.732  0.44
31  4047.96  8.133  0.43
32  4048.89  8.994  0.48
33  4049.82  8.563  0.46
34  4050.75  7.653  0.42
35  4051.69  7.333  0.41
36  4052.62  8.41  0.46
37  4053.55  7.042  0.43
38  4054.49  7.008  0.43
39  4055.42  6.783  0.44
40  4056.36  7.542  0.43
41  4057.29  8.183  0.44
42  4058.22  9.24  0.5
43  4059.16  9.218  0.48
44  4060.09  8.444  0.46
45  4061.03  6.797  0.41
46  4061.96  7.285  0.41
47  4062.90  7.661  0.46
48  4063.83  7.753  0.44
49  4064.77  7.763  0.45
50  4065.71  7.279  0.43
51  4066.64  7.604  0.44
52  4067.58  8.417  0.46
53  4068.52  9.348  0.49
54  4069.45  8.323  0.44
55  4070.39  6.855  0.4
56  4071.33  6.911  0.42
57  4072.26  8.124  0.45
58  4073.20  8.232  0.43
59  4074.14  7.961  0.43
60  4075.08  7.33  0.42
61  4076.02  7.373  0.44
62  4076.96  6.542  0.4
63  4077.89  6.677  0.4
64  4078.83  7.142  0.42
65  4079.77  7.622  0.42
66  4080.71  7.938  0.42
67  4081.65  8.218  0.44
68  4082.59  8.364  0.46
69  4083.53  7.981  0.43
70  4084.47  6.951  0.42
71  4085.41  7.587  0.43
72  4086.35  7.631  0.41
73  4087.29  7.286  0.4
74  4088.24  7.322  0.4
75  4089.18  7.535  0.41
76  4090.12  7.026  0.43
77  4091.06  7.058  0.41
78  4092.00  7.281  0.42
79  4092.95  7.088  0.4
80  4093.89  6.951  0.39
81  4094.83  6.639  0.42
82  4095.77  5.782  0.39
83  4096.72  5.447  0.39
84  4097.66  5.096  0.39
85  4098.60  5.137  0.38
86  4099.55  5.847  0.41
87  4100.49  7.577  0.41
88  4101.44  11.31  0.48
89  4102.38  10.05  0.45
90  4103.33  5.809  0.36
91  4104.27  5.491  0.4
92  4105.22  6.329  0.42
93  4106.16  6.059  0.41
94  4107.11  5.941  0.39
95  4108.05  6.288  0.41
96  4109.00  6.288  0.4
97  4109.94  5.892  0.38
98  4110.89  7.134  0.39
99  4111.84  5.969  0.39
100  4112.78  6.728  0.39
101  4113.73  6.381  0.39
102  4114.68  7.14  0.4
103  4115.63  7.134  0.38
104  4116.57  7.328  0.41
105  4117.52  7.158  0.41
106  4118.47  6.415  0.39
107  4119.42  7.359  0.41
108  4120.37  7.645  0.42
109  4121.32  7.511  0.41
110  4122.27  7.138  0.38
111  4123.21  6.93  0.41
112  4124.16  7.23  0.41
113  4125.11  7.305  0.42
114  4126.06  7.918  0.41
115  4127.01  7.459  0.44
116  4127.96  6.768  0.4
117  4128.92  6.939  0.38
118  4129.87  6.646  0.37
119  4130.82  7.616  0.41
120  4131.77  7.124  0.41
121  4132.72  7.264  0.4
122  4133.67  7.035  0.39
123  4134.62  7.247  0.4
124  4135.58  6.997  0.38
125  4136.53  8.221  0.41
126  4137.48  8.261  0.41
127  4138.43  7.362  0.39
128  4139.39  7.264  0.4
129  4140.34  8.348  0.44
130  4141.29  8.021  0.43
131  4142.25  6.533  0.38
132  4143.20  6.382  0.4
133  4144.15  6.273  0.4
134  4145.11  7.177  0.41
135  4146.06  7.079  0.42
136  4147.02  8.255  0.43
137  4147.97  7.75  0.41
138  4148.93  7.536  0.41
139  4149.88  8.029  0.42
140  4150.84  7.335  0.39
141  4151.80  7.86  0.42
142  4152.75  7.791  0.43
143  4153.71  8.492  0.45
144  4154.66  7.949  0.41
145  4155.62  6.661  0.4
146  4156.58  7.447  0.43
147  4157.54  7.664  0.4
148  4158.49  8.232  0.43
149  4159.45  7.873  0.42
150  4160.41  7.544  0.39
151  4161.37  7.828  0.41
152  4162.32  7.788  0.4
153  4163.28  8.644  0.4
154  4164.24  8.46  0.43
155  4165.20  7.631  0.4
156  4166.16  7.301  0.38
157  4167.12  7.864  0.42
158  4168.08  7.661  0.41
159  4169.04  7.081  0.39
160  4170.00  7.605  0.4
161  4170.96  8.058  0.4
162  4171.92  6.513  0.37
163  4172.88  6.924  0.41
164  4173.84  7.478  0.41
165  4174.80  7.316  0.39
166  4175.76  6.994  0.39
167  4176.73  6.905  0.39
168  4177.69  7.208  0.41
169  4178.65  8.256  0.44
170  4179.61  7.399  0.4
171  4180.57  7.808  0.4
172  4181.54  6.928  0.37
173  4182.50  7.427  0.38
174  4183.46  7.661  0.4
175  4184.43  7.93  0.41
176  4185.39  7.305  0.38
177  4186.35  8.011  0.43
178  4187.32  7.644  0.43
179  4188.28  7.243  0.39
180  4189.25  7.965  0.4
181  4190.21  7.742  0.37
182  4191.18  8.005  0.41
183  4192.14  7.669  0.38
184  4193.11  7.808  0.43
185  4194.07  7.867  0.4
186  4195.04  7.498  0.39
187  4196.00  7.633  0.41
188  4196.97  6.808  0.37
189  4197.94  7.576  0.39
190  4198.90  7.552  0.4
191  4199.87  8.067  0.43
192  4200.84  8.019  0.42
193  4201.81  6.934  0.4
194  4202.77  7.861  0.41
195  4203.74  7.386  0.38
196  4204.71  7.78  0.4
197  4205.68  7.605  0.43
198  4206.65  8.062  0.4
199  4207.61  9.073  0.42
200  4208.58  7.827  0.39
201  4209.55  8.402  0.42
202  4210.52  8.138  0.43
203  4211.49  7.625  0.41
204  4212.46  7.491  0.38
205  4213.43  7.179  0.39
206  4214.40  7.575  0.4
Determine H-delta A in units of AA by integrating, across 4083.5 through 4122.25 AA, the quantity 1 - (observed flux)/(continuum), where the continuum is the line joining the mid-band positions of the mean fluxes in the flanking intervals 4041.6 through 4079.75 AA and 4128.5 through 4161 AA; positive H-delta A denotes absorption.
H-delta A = 3.70 AA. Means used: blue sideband 7.74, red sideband 7.48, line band 6.88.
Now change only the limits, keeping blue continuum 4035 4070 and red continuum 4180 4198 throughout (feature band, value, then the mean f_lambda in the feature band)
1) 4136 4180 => 0.57 AA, 7.57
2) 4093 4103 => 1.06 AA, 6.97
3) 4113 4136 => 1.76 AA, 7.15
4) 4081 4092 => 0.40 AA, 7.54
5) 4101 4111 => 1.08 AA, 6.95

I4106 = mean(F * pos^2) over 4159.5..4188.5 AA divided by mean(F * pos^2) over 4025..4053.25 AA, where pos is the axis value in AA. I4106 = 1.03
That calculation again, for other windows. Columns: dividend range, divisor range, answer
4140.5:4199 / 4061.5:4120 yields 1.10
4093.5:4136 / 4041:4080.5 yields 0.91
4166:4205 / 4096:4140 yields 1.11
